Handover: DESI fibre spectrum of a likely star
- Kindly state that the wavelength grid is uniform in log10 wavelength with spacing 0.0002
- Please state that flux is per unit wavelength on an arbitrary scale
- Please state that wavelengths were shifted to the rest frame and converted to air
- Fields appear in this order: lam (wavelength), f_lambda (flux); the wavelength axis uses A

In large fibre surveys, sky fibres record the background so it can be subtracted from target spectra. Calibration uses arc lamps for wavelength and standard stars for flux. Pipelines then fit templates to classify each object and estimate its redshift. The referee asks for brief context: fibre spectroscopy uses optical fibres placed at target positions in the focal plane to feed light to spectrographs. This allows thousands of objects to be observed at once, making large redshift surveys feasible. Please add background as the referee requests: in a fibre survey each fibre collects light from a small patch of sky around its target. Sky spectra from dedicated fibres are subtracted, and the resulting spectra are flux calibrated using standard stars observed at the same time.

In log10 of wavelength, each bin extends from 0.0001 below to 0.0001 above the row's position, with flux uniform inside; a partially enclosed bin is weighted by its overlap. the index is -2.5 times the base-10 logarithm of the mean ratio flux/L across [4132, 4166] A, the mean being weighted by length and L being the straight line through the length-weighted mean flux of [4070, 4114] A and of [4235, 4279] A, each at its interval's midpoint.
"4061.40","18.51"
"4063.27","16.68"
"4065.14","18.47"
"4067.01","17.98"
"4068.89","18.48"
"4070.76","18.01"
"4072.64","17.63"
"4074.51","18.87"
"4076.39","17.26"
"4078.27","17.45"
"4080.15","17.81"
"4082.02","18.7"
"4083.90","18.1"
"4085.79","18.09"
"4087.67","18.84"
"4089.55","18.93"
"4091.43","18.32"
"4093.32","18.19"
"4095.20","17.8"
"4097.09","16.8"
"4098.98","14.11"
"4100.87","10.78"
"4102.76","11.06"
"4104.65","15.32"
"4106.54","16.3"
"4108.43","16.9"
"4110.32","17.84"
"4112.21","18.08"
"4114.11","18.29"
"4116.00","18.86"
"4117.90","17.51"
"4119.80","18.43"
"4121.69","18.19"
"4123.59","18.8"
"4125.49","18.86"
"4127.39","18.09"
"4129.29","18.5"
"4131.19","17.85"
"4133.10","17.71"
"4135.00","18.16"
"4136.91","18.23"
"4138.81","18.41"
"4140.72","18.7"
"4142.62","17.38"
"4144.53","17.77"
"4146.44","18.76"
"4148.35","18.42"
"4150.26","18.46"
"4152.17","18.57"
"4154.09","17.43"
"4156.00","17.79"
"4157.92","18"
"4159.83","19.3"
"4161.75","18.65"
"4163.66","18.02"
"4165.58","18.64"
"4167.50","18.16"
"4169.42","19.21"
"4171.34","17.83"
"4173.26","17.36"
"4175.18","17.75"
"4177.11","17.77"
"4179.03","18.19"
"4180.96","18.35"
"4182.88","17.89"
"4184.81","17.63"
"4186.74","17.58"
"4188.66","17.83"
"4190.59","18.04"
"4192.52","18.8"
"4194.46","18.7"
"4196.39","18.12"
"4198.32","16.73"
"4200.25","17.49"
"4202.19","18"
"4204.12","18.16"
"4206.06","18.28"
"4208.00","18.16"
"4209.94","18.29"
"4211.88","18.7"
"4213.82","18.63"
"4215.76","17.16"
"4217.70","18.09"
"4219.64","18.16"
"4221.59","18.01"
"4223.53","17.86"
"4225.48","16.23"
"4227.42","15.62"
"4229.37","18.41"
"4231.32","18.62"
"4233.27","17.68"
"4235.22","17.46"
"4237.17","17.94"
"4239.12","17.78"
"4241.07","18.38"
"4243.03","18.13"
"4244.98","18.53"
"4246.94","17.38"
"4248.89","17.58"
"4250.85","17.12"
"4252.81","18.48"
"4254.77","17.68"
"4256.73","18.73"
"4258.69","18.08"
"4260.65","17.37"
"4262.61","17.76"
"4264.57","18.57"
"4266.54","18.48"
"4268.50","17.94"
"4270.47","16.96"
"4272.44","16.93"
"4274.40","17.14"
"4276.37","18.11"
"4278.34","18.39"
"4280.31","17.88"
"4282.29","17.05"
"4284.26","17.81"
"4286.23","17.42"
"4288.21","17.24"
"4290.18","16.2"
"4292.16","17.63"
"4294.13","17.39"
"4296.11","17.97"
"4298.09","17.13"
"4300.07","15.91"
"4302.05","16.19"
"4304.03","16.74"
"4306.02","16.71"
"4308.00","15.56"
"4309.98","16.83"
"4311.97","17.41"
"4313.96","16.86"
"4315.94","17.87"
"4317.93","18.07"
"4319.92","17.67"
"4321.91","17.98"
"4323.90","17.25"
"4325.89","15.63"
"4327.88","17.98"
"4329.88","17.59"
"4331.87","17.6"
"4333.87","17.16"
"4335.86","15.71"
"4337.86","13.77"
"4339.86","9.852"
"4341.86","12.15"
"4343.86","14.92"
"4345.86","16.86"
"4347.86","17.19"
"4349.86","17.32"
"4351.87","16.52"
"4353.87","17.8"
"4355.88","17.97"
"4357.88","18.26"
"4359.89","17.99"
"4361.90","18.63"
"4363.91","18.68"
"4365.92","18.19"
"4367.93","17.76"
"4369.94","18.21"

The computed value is -0.06 mag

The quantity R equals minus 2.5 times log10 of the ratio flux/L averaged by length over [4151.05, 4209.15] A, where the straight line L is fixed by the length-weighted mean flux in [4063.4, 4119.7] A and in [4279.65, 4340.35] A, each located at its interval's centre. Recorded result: -0.06 mag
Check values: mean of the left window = 17.3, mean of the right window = 16.8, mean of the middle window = 18.1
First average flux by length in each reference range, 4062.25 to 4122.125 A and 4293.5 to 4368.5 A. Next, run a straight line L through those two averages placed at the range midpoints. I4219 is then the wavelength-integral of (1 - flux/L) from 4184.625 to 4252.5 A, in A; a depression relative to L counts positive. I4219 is -3.3 A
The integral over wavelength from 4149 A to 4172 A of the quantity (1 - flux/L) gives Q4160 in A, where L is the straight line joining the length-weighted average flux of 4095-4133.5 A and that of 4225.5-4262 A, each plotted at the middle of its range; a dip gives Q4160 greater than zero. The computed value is -1.48 A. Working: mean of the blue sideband 16.9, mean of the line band 18.3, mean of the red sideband 17.8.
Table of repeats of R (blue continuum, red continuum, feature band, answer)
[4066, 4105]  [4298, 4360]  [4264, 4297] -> -0.059 mag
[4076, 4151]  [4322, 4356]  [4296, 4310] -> -0.015 mag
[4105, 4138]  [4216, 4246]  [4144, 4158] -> -0.014 mag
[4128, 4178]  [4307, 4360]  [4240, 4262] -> -0.040 mag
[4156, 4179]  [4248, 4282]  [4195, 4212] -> 0.006 mag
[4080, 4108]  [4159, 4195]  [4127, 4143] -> -0.047 mag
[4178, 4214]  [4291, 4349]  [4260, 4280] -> -0.042 mag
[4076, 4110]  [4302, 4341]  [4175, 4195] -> -0.088 mag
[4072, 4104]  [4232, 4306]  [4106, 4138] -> -0.061 mag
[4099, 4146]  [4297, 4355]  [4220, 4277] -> -0.063 mag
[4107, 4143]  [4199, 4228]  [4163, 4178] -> -0.007 mag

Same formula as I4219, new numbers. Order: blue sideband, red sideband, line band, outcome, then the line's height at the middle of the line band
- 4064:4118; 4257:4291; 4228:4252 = -0.43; 17.6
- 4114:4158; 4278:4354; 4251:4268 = -0.93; 17.2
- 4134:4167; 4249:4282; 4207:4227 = 0.17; 18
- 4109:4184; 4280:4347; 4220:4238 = -0.16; 17.4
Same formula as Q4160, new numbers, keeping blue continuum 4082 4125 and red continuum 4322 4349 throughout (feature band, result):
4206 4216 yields -1.1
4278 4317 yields -2.7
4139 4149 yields -0.8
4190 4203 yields -1.1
